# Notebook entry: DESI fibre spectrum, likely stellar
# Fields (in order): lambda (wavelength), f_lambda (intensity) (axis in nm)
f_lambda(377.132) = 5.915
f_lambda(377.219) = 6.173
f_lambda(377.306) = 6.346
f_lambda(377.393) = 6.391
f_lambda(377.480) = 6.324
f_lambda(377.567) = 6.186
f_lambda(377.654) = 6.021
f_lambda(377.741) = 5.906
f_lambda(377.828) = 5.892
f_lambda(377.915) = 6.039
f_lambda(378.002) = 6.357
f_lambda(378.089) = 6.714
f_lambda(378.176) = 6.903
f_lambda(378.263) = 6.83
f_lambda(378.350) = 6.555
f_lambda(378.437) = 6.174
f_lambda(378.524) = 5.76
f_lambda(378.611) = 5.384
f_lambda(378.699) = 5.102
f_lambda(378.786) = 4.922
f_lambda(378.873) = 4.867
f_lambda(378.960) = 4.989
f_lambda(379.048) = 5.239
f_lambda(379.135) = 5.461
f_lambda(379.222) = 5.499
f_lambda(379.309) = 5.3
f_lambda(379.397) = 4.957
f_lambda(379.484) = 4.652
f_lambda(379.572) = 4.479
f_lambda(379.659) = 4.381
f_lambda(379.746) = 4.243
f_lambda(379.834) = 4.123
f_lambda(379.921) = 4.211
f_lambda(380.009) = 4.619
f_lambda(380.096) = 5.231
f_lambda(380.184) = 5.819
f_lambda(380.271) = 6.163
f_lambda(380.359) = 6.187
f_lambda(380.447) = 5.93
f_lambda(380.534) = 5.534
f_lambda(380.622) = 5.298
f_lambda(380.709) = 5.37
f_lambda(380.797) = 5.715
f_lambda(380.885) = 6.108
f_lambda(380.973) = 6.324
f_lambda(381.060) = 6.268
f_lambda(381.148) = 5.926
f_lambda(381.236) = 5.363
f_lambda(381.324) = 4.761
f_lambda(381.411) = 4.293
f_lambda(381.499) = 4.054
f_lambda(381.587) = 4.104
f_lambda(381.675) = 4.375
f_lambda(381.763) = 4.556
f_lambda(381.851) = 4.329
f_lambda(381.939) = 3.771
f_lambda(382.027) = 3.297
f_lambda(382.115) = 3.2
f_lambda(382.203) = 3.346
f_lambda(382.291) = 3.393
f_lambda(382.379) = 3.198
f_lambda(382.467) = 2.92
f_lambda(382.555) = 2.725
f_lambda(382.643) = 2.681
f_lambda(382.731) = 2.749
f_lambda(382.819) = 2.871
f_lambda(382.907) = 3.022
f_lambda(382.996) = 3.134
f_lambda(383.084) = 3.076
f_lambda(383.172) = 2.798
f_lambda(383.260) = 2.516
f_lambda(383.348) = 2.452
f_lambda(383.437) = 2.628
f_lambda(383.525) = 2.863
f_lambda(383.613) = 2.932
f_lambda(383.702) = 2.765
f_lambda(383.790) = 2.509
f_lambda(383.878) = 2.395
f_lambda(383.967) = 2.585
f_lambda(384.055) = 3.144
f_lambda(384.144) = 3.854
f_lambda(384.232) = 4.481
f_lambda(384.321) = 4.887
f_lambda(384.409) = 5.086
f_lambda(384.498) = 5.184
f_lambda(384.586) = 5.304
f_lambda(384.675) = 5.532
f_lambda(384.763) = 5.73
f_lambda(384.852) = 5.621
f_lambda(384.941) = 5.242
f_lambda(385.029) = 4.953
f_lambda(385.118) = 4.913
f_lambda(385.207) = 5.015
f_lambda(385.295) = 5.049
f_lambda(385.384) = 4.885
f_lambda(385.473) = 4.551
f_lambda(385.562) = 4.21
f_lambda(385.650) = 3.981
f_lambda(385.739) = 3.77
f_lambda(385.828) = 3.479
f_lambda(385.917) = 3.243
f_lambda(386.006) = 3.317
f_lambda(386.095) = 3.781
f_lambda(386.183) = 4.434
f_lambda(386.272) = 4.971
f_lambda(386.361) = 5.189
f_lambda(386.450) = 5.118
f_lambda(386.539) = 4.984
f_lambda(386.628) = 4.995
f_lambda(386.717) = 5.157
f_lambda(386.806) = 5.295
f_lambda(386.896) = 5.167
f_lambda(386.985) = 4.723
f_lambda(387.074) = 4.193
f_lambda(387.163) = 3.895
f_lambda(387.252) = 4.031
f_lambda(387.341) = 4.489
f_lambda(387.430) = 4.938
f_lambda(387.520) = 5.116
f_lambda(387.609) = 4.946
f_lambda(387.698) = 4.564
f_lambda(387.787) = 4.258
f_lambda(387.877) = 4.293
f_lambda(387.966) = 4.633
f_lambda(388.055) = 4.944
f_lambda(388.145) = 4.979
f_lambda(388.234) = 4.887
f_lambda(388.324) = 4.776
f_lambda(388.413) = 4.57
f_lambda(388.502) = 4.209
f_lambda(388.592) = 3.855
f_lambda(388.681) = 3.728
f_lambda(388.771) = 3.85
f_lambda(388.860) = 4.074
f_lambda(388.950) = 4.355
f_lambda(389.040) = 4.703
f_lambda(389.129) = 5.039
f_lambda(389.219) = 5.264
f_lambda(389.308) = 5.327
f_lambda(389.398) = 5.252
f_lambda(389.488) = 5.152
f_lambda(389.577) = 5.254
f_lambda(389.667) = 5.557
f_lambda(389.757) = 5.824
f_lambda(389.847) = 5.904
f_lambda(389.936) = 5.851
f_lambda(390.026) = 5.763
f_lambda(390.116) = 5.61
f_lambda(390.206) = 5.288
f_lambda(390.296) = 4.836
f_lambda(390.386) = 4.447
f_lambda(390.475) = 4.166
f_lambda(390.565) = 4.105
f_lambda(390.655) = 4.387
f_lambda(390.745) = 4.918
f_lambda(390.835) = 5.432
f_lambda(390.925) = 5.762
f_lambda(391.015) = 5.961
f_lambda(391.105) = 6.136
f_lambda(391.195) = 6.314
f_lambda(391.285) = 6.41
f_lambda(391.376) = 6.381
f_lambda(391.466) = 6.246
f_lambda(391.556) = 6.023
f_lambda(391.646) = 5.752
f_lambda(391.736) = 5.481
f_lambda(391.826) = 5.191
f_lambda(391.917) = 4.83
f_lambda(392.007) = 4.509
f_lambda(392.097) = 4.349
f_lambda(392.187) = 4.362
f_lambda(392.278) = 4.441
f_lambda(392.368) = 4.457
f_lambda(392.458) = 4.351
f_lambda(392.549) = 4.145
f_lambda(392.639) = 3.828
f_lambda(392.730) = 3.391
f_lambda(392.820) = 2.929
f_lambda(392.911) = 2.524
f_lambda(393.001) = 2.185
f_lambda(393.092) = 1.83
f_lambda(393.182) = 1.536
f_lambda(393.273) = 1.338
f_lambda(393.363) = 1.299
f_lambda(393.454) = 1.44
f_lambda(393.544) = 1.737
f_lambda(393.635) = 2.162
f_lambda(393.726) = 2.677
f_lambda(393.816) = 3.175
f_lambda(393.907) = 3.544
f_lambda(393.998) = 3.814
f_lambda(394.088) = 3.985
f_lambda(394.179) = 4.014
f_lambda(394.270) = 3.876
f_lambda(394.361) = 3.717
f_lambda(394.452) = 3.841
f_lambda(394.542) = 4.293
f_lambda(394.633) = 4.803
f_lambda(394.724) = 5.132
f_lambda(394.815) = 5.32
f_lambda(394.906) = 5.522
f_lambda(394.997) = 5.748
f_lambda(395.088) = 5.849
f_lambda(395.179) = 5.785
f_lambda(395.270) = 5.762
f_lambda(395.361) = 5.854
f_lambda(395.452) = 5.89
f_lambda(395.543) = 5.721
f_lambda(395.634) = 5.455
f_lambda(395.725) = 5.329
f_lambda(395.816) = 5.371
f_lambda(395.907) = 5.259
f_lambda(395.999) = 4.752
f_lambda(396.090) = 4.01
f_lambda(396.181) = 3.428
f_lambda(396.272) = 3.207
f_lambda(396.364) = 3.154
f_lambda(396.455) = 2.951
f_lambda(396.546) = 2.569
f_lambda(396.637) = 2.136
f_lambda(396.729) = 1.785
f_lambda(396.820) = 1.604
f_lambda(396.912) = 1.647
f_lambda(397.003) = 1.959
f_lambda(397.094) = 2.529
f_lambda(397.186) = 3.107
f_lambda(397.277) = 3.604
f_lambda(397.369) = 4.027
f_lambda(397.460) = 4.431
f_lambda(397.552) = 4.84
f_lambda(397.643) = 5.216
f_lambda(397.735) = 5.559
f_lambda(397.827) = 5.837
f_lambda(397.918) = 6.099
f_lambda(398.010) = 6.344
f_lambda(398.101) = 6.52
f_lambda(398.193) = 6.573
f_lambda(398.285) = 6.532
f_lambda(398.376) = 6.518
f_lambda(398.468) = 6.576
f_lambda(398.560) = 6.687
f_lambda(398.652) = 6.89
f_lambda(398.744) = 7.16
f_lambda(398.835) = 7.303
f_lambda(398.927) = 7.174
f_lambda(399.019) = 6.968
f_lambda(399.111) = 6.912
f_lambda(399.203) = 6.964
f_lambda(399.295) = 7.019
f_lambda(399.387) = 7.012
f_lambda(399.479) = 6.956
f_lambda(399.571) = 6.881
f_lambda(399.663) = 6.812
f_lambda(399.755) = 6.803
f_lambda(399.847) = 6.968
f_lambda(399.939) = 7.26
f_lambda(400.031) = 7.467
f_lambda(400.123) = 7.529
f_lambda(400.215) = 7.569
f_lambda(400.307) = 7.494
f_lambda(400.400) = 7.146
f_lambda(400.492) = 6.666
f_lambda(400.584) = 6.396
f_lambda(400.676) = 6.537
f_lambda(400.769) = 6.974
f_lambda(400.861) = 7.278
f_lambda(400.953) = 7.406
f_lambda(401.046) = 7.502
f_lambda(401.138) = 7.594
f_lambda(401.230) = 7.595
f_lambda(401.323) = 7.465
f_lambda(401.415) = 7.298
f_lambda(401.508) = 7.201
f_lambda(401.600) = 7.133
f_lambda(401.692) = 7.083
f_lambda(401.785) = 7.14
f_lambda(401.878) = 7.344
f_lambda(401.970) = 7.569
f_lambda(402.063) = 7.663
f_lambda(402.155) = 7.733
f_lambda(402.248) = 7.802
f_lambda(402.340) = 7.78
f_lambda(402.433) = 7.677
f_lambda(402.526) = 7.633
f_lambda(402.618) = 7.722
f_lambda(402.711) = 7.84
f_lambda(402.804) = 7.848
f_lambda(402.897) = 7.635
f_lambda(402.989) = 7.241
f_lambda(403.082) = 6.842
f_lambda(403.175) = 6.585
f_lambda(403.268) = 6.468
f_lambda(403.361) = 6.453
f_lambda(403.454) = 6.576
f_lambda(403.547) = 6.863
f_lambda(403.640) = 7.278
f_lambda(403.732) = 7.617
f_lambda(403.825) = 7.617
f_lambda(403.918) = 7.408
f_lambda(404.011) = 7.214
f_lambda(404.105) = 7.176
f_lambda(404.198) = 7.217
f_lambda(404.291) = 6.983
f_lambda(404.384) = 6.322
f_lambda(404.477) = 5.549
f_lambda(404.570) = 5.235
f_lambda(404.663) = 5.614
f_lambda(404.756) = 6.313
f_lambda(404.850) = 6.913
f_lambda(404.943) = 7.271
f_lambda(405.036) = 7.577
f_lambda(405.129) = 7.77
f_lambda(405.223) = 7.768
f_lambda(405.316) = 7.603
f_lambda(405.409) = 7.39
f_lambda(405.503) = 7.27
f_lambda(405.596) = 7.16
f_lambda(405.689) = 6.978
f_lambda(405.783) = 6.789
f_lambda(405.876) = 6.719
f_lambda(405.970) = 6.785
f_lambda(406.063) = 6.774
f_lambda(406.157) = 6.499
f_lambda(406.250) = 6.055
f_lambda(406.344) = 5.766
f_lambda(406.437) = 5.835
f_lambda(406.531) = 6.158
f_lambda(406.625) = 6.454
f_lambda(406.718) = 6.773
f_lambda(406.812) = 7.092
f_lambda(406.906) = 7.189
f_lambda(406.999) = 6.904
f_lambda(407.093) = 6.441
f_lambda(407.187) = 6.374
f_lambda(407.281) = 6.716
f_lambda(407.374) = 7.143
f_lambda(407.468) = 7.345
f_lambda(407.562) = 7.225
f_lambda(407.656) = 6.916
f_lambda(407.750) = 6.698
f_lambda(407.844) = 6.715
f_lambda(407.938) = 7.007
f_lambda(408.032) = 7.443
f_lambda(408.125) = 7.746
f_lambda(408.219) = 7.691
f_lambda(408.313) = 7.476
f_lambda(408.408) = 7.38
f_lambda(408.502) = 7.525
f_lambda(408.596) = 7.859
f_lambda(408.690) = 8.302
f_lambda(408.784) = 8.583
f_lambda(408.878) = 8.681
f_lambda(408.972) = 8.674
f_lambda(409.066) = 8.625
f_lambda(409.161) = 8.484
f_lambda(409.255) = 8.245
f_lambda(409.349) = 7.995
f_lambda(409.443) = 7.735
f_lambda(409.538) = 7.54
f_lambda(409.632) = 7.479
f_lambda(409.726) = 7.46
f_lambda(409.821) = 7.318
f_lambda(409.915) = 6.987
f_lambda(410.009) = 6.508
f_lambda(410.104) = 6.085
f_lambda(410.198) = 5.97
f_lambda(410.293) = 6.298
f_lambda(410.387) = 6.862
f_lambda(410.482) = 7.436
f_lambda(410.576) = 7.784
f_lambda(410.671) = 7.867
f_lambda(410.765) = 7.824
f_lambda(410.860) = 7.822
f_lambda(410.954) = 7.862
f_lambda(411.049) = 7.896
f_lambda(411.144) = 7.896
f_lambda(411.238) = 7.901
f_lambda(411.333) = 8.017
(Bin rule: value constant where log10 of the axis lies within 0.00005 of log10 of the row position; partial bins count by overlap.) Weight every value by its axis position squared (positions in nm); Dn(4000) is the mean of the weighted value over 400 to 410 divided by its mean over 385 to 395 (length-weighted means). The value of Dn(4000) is 1.7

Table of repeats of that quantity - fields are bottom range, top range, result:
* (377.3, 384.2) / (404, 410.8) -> 1.77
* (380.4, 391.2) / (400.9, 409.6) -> 1.77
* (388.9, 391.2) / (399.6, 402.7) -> 1.48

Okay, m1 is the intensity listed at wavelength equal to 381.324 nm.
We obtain 4.761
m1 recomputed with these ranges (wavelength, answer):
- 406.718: 6.773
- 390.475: 4.166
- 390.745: 4.918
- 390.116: 5.61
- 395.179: 5.785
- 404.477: 5.549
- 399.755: 6.803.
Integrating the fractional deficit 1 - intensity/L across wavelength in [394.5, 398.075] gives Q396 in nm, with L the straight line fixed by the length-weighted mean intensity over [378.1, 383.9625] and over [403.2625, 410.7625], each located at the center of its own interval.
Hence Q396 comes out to 0.94 nm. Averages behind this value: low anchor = 4.44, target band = 4.42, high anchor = 7.11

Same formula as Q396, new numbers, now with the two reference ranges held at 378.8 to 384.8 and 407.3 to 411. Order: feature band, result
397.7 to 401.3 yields -0.31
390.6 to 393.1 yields 0.31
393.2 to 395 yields 0.71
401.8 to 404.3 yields -0.20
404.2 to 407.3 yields 0.17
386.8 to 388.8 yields 0.19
